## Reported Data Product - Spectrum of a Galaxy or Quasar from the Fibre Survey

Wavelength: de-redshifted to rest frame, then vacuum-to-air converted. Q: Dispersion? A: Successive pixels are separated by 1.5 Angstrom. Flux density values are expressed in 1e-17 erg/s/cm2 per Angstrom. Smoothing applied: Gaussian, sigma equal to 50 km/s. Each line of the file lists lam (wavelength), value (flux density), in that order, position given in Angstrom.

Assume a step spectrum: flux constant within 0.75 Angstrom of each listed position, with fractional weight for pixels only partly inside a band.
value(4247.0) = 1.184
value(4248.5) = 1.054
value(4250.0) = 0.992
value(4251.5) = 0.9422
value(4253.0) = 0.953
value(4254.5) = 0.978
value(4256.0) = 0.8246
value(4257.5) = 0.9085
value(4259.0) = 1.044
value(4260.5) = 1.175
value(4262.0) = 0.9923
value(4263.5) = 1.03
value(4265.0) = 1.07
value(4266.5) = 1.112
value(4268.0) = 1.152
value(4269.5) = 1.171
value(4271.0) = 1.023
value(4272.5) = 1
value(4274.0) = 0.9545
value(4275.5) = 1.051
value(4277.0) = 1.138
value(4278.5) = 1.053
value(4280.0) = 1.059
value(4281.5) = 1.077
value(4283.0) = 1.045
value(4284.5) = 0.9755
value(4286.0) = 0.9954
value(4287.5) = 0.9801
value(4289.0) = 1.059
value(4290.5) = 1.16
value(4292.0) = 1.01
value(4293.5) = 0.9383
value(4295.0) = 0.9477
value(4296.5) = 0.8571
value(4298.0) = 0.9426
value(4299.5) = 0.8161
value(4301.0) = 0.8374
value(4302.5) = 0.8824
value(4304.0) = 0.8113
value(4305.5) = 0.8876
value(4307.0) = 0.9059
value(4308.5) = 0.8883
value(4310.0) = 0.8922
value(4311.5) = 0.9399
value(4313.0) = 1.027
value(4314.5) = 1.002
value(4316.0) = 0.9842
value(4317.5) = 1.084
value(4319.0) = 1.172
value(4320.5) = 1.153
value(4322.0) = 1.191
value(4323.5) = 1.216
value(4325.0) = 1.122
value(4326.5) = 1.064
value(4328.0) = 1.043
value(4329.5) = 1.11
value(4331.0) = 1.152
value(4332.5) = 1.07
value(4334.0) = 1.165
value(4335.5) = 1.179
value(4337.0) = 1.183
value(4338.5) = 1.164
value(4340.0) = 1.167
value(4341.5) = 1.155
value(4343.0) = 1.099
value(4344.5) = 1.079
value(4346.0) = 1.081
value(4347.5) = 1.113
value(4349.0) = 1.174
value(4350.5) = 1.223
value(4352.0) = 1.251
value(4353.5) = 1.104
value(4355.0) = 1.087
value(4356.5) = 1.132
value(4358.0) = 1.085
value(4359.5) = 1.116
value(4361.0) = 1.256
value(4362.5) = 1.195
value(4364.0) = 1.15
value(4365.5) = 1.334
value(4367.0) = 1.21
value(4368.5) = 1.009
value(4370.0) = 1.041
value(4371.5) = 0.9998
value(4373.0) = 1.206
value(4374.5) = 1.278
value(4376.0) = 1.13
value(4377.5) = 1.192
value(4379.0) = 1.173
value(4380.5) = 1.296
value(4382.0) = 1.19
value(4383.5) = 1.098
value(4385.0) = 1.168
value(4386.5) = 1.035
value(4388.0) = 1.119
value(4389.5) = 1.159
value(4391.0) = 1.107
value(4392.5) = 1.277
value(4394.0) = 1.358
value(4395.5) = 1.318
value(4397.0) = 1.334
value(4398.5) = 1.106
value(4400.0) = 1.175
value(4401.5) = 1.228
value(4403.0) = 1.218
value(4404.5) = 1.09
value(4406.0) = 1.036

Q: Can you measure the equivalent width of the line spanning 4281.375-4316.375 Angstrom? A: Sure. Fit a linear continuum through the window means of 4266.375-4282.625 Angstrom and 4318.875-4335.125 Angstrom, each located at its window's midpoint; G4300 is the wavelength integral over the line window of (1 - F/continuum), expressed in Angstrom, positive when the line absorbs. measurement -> 4.7 Angstrom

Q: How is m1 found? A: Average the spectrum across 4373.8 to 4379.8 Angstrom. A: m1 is 1.19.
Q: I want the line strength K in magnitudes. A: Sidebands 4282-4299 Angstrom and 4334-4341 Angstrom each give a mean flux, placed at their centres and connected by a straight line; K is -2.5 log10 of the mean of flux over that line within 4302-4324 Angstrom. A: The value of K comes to 0.082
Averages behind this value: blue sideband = 0.991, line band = 1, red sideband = 1.17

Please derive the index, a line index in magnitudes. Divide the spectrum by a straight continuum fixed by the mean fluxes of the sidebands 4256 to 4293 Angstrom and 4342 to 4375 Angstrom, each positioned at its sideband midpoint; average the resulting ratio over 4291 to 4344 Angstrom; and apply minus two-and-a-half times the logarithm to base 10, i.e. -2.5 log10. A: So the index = 0.07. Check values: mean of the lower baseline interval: 1.05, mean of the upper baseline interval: 1.15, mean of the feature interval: 1.03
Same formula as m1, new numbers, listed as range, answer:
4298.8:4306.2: 0.847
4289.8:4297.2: 0.982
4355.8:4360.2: 1.11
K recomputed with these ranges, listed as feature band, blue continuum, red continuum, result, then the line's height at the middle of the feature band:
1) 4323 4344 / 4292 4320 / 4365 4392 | -0.12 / 1.02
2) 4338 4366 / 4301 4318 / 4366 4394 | -0.09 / 1.07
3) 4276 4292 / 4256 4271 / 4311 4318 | -0.02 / 1.04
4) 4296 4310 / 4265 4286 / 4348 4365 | 0.25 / 1.1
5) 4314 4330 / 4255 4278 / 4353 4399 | 0.00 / 1.11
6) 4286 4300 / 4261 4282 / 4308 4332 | 0.10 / 1.07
